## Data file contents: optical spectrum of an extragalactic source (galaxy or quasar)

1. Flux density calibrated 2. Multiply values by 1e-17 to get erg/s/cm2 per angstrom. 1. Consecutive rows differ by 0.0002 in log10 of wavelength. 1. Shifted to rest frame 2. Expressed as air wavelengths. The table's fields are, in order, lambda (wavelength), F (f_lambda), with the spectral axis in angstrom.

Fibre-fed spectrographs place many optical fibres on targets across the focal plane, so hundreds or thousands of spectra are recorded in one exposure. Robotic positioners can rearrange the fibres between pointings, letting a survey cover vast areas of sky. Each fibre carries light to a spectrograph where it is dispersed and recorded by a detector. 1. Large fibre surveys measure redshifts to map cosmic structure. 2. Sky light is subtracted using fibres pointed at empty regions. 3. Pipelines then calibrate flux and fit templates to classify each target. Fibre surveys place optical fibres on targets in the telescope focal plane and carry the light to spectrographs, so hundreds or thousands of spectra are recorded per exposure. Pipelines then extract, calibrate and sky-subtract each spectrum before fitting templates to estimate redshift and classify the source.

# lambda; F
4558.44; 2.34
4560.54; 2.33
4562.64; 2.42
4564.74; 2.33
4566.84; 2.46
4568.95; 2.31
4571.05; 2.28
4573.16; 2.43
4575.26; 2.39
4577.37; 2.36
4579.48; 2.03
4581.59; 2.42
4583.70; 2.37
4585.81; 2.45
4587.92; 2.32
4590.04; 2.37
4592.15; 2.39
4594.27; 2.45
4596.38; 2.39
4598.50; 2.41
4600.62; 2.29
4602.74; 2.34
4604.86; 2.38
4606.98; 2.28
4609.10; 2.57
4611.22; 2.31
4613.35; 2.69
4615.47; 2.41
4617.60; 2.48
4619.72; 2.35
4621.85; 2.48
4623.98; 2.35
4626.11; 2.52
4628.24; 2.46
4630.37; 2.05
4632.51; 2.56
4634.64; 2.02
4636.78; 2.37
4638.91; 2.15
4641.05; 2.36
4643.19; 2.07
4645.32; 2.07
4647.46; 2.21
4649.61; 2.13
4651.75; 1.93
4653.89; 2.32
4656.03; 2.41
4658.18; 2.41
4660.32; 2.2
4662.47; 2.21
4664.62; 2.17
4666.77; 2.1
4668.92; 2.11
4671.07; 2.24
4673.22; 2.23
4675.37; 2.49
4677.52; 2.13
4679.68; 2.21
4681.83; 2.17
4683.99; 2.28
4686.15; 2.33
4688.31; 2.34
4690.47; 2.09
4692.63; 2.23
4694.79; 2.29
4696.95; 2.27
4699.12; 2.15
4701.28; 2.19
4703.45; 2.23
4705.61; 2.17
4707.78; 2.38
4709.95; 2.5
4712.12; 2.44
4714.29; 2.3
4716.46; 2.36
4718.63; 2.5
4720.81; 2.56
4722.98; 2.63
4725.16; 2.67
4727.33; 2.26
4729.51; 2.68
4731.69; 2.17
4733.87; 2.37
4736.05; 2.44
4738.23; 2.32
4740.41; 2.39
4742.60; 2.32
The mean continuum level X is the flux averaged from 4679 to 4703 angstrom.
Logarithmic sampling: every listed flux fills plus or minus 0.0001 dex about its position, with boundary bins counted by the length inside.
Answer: 2.23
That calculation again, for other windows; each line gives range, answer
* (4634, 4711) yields 2.23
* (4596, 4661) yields 2.32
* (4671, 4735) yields 2.33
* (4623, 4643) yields 2.3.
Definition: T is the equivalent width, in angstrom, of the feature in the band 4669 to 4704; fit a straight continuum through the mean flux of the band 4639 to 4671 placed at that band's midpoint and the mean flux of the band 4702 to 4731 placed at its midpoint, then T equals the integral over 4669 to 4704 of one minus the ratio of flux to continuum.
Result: 1.14 angstrom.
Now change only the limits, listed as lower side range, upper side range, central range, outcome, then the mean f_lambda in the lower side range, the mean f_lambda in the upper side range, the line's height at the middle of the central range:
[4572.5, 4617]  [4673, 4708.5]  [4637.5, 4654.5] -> 1.1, 2.38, 2.24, 2.31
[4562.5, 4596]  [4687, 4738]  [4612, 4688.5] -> 2.6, 2.36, 2.36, 2.36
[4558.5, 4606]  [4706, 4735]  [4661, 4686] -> 2.0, 2.36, 2.44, 2.41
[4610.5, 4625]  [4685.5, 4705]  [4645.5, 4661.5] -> 0.8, 2.44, 2.23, 2.35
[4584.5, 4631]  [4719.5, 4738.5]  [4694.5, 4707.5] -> 1.2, 2.4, 2.46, 2.45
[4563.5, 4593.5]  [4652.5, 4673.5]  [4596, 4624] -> -1.3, 2.35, 2.24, 2.31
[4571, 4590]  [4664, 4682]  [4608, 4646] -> -1.2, 2.34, 2.21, 2.28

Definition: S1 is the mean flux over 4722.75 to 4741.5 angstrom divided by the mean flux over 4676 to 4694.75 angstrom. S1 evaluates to 1.09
